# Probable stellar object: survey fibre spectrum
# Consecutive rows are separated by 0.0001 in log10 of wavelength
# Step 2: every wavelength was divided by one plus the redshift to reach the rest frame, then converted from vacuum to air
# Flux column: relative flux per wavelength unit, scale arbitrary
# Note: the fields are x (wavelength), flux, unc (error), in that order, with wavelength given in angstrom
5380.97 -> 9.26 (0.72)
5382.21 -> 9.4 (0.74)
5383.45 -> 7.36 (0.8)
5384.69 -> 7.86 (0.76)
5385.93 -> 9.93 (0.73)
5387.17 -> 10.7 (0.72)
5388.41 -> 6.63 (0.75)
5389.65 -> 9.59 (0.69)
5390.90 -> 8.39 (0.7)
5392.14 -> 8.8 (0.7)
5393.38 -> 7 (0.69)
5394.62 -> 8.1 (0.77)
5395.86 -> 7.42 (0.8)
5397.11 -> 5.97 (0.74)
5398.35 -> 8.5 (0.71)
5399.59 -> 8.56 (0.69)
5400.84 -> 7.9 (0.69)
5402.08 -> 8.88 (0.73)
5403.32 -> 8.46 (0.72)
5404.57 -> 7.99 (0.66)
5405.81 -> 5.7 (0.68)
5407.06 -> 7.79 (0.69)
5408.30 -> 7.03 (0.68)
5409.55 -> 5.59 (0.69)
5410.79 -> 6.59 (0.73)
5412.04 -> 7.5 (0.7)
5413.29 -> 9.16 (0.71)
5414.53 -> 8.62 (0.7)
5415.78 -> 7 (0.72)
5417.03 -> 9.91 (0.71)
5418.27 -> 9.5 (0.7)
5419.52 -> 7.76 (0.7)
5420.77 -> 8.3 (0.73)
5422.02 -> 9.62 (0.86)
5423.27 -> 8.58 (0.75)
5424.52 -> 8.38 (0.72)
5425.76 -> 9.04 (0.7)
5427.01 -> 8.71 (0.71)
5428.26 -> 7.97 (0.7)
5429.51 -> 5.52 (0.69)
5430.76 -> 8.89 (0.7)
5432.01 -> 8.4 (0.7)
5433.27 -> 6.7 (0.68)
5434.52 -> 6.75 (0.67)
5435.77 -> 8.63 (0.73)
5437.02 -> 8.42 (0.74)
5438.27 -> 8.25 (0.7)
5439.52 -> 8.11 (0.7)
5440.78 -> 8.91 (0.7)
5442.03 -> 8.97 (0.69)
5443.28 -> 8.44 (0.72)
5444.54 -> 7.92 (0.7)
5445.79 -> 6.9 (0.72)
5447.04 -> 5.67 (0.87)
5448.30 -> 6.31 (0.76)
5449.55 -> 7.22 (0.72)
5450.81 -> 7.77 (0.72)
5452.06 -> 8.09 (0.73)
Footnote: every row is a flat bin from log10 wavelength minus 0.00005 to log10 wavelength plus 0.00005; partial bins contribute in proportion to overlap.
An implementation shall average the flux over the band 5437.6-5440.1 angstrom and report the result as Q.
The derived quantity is 8.2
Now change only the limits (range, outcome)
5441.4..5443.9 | 8.73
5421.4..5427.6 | 8.88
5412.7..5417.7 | 8.69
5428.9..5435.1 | 7.25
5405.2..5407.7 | 6.75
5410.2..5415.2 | 7.96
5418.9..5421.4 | 8.02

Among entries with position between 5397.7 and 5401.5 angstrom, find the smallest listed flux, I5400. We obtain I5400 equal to 7.9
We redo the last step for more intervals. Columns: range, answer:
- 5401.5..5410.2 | 5.59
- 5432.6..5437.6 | 6.7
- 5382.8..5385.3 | 7.36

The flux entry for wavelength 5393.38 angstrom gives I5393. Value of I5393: 7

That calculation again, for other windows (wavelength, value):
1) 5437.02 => 8.42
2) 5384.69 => 7.86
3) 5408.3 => 7.03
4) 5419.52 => 7.76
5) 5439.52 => 8.11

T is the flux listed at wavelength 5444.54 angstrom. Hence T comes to 7.92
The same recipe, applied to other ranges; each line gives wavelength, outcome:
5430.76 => 8.89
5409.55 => 5.59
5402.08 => 8.88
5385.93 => 9.93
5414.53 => 8.62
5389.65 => 9.59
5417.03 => 9.91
